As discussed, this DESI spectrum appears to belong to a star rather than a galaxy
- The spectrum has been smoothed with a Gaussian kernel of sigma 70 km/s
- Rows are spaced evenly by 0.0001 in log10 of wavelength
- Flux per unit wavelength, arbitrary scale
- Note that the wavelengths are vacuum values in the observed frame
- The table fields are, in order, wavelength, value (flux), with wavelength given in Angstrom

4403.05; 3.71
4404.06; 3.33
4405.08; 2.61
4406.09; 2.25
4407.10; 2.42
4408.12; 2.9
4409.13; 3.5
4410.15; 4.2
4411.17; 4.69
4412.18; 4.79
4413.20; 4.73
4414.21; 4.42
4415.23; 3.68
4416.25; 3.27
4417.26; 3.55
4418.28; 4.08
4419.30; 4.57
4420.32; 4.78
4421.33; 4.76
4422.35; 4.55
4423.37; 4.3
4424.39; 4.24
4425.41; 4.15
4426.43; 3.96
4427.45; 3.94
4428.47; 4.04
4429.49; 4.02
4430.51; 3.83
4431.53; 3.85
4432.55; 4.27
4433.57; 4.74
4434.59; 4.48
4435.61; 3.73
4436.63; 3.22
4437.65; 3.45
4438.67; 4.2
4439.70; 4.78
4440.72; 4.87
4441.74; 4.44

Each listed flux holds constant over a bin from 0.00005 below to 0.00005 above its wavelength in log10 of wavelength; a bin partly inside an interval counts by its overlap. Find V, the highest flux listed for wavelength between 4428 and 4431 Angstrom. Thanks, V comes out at 4.04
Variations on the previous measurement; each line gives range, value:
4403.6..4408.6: 3.33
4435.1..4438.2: 3.73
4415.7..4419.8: 4.57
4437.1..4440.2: 4.78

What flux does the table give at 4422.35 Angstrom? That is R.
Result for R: 4.55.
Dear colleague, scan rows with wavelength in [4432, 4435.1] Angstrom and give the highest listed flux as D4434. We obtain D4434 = 4.74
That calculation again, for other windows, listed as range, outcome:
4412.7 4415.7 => 4.73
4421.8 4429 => 4.55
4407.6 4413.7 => 4.79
